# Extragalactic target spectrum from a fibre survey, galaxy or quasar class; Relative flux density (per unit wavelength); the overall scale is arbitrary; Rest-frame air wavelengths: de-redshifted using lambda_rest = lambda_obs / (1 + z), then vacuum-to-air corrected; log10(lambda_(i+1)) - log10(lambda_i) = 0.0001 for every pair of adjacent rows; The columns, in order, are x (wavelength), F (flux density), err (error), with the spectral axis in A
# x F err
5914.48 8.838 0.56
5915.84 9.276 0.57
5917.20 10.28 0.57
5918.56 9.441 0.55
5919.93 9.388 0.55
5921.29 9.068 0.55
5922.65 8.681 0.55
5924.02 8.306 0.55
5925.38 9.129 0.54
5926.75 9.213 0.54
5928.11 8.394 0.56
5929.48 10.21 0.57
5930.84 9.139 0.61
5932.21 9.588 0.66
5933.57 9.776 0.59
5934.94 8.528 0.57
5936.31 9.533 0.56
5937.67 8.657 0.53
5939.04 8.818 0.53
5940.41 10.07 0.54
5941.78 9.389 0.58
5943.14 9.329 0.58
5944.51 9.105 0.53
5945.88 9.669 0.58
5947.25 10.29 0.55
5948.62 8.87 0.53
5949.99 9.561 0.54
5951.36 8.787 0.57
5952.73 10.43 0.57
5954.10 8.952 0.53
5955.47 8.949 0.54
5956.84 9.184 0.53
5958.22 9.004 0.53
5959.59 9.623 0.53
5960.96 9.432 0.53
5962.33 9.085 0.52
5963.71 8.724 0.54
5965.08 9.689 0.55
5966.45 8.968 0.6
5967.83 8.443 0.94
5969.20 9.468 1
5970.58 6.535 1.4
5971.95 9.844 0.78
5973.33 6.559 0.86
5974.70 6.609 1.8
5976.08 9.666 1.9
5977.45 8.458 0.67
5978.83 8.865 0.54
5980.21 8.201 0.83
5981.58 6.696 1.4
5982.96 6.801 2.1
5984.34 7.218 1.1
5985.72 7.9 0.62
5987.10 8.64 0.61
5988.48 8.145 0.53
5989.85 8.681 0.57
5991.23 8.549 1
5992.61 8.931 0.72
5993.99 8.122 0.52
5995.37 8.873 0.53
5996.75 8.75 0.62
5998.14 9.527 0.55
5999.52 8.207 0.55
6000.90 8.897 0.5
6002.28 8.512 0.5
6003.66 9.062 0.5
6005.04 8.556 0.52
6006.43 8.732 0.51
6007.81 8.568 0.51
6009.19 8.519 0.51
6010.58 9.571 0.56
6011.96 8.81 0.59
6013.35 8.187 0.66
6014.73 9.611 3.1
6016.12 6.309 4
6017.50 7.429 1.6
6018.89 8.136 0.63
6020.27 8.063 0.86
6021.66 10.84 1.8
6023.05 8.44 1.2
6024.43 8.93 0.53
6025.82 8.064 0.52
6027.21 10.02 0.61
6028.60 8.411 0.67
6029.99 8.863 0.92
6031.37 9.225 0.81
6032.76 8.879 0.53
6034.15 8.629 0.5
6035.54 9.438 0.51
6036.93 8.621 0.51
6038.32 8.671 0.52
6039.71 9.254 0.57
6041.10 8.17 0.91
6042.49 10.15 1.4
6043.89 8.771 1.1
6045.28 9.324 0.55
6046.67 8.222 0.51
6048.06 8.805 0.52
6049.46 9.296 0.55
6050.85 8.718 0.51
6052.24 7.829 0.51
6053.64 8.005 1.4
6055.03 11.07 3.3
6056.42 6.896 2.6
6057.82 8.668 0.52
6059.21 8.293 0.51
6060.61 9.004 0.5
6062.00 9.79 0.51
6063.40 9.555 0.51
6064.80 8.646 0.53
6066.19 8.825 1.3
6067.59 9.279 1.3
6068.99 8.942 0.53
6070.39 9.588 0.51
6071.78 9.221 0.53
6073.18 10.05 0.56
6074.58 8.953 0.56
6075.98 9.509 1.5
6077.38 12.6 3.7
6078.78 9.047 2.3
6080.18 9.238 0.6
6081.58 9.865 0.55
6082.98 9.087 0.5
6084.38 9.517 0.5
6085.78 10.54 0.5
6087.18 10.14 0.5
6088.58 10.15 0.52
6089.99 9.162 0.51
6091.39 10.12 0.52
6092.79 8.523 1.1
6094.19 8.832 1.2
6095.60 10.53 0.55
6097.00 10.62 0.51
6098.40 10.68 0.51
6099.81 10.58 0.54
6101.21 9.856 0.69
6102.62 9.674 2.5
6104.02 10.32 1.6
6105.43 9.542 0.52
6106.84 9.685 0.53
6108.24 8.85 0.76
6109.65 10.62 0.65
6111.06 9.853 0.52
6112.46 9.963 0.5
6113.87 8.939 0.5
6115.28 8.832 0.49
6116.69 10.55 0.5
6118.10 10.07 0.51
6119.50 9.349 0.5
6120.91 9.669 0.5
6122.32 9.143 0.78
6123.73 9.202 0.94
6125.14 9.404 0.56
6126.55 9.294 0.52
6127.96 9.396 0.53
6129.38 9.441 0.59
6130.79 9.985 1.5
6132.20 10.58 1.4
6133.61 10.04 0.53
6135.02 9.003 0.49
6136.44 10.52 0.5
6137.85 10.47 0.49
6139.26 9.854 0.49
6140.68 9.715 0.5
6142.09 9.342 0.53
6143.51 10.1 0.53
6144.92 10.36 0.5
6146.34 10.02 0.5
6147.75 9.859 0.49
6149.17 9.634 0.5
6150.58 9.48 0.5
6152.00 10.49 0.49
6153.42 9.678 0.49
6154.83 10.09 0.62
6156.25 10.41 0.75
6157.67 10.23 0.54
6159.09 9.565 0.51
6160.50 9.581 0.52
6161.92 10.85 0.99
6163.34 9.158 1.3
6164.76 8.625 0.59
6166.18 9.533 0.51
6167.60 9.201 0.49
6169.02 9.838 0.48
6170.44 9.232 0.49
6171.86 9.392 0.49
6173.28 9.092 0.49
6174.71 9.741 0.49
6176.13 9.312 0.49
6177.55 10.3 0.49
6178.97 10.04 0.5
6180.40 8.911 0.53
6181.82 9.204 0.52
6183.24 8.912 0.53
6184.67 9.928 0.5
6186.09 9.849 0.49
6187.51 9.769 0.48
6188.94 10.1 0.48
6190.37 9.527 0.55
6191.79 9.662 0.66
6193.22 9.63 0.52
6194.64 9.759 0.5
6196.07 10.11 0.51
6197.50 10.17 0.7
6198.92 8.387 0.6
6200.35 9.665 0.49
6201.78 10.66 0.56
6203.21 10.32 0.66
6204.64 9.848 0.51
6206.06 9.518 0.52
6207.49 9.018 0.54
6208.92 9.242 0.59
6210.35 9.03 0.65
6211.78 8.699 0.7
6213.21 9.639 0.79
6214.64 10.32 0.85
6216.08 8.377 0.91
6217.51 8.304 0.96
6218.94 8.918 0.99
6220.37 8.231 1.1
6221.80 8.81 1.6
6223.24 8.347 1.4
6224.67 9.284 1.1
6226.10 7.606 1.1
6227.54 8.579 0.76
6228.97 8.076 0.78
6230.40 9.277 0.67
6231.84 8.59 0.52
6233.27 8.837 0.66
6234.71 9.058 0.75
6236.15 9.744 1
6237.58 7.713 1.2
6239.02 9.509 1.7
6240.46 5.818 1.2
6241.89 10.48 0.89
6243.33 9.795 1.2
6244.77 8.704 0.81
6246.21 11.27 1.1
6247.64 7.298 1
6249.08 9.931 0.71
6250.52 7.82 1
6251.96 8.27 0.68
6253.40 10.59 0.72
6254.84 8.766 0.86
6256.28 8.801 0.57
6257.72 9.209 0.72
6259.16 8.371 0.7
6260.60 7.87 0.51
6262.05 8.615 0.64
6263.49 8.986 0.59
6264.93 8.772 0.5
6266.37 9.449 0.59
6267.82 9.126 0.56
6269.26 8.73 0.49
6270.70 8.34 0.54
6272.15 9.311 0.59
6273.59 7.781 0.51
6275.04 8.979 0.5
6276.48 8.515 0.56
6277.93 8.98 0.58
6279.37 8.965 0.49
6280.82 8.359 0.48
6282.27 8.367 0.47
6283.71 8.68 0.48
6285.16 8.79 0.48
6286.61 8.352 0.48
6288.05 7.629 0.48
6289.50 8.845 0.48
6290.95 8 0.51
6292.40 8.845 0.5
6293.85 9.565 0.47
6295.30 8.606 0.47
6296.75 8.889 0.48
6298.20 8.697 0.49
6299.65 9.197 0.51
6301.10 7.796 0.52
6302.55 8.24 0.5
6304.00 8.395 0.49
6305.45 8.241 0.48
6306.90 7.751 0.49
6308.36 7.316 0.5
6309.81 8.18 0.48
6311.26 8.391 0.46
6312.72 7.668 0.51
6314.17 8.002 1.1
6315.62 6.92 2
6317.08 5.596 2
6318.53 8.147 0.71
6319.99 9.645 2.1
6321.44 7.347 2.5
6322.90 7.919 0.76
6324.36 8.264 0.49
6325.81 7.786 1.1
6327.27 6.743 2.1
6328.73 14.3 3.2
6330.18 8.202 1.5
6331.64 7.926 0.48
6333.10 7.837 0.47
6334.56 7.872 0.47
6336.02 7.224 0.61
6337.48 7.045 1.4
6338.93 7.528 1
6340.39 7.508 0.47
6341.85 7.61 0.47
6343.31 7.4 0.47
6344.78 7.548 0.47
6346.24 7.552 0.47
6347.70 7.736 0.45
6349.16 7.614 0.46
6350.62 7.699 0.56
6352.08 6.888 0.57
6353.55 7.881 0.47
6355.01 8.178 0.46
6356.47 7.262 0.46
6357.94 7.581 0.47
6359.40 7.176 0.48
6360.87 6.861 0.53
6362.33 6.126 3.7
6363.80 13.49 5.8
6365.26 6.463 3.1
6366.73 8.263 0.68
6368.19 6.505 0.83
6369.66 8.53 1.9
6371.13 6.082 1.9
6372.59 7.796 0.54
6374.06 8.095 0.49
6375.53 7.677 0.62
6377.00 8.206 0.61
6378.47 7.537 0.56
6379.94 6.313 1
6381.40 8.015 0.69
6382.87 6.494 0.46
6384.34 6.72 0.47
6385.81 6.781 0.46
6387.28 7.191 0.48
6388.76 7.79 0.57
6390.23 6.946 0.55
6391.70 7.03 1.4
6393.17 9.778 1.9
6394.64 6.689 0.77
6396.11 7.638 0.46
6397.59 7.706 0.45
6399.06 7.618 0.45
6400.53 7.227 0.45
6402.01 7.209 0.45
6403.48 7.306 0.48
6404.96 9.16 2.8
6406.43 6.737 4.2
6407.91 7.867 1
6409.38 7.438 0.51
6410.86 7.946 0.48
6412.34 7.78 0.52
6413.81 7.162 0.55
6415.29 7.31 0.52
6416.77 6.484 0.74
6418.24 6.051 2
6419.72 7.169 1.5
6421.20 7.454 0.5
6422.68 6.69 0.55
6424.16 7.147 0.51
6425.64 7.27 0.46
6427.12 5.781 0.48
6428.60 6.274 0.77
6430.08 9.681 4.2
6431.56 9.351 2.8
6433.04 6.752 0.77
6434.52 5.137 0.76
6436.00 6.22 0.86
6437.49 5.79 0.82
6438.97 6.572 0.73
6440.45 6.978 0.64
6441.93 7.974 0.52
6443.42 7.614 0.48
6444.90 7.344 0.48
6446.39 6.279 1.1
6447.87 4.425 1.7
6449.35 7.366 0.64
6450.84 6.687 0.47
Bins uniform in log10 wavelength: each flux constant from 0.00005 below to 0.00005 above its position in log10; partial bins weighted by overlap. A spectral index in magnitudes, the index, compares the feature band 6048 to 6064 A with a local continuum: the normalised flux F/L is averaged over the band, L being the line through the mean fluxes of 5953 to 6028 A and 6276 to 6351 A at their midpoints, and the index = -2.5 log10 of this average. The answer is -0.042 mag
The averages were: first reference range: 8.58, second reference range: 8.16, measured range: 8.82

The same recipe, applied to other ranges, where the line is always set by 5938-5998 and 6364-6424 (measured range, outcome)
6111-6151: -0.18 mag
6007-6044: -0.02 mag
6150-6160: -0.22 mag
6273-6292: -0.10 mag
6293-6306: -0.12 mag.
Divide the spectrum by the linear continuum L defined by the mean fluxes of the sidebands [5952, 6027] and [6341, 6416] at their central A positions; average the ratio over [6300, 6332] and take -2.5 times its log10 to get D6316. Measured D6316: -0.057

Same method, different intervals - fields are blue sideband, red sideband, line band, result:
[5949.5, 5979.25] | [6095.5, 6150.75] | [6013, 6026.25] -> 0.10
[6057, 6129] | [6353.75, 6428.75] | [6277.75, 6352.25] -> -0.02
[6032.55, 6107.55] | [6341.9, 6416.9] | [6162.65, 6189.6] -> -0.09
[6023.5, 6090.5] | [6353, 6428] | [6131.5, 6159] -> -0.15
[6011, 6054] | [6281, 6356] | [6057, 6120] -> -0.12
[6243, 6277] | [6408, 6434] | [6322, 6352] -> 0.02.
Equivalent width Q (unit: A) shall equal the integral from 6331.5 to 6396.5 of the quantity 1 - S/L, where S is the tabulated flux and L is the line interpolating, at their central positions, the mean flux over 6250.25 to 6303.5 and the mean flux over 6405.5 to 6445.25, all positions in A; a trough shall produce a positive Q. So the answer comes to 1.75 A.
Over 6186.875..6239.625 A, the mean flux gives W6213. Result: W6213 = 9.19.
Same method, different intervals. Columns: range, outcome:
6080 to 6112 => 9.84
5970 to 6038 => 8.48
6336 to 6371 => 7.64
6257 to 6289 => 8.65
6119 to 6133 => 9.55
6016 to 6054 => 8.74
